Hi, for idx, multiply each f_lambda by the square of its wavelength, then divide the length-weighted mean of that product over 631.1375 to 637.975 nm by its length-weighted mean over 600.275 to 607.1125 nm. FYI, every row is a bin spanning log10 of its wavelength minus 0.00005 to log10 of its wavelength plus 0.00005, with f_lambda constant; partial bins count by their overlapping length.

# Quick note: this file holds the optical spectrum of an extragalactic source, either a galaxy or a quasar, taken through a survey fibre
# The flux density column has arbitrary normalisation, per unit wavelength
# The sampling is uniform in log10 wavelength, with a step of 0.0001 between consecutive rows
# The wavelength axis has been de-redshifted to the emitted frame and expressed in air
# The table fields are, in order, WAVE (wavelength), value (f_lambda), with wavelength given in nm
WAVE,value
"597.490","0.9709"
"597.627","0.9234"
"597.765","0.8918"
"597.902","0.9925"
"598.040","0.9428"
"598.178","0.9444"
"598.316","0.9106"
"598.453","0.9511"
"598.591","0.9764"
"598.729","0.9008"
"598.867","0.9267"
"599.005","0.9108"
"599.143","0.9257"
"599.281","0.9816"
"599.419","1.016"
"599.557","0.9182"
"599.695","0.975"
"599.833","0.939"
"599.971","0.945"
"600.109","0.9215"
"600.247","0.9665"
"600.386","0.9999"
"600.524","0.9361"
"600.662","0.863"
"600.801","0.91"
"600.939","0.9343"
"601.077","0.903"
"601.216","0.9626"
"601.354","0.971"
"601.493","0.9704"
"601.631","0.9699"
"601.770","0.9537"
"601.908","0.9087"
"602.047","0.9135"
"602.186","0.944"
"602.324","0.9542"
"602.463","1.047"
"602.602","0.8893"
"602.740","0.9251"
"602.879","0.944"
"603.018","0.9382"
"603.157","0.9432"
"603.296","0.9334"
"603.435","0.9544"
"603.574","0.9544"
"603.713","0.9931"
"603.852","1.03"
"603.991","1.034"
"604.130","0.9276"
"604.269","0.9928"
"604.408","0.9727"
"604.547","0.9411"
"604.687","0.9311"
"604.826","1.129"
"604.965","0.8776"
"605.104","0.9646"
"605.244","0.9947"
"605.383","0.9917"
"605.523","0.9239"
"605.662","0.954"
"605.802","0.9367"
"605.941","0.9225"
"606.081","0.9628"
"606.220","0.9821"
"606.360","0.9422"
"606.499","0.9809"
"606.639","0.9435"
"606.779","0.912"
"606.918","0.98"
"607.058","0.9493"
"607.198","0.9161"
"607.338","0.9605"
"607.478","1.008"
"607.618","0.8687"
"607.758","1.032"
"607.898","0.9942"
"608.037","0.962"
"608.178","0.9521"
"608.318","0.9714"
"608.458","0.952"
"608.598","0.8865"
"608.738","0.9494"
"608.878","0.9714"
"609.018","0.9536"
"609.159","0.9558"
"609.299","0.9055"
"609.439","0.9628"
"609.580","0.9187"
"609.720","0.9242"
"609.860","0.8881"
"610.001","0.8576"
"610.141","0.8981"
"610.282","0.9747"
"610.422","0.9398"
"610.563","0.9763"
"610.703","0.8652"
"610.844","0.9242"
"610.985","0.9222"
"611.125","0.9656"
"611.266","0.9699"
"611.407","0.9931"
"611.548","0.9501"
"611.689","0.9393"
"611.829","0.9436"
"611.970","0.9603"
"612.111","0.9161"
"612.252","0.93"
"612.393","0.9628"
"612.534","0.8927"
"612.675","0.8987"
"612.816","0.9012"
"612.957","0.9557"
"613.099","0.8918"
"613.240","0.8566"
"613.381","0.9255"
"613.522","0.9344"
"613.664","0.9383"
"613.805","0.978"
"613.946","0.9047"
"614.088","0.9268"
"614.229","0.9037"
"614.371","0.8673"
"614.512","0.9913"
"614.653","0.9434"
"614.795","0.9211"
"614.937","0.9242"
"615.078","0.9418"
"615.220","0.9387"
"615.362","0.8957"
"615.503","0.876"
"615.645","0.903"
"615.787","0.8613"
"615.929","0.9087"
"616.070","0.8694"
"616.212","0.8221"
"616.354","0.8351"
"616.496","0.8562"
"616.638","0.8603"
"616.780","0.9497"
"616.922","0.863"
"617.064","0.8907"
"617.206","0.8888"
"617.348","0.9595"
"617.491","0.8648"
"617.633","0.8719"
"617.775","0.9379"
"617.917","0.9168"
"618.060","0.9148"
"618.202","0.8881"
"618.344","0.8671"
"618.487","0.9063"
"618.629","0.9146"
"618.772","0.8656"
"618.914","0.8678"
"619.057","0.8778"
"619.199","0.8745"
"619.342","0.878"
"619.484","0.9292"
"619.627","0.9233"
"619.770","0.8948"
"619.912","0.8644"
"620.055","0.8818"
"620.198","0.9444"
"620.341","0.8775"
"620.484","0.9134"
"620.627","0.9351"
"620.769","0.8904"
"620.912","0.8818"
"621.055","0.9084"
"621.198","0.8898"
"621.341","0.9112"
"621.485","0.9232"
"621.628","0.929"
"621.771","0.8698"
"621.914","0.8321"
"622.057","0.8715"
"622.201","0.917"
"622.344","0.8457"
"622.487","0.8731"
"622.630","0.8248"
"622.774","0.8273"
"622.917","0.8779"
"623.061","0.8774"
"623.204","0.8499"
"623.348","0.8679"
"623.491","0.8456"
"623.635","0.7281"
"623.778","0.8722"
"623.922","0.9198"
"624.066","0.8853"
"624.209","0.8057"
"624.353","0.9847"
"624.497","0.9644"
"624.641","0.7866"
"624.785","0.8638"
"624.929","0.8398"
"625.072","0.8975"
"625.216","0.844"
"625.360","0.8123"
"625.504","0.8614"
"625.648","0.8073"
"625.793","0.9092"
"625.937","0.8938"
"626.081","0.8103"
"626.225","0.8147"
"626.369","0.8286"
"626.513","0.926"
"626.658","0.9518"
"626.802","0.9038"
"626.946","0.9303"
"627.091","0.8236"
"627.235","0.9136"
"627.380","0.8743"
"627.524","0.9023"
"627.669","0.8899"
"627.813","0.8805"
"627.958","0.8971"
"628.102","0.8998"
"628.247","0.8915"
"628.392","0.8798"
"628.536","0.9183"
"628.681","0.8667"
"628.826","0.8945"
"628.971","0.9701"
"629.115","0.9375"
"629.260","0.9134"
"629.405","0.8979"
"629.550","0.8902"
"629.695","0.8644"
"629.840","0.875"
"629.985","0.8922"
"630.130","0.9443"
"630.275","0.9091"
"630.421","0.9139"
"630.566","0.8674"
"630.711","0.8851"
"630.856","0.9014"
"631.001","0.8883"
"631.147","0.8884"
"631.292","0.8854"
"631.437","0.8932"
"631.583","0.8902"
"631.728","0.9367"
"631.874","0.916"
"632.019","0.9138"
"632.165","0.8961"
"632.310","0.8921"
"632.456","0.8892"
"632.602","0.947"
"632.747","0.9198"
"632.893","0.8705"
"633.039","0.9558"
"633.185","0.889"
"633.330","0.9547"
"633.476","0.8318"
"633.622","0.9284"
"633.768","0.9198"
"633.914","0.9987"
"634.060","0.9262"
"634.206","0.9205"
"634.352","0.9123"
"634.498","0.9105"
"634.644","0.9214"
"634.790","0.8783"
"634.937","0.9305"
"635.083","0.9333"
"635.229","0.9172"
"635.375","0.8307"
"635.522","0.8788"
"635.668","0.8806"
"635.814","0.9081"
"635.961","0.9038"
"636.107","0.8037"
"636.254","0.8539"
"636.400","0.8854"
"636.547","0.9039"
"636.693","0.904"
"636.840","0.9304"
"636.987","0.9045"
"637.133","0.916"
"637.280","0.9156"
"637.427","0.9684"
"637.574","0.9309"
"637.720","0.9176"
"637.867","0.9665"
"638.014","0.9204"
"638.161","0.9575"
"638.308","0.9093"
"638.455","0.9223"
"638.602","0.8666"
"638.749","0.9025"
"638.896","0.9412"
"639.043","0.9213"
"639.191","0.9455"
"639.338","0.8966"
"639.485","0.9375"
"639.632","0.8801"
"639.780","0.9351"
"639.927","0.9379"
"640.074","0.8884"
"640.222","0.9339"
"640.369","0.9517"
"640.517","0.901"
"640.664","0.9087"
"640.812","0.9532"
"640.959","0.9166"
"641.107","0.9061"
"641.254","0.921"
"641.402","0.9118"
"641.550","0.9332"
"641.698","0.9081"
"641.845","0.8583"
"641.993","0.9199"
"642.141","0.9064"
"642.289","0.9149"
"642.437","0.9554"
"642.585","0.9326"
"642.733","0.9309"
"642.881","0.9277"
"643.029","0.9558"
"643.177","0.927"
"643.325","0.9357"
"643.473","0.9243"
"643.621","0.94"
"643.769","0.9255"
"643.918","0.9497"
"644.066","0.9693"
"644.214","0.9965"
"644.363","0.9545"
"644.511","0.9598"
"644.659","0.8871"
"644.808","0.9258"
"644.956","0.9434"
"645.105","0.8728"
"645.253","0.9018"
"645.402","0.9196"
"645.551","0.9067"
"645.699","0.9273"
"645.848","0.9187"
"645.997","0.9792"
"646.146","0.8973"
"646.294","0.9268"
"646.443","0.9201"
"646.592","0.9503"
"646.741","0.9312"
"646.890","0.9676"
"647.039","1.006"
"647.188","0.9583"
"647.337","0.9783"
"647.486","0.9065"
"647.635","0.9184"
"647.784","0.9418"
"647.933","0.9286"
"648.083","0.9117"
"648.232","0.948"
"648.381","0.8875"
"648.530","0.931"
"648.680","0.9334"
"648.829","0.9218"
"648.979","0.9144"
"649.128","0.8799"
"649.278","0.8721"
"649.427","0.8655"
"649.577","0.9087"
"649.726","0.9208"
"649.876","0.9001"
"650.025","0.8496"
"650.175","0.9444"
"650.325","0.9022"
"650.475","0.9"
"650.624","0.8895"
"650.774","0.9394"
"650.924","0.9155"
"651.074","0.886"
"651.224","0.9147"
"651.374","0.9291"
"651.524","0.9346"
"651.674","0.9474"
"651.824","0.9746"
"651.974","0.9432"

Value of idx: 1.05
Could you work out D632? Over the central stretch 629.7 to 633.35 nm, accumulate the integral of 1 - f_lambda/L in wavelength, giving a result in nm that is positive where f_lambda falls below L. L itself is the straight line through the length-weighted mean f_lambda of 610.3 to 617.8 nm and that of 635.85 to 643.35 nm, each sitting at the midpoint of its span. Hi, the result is 0.05 nm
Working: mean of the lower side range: 0.916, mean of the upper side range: 0.917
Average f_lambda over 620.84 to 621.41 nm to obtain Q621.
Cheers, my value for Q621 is 0.898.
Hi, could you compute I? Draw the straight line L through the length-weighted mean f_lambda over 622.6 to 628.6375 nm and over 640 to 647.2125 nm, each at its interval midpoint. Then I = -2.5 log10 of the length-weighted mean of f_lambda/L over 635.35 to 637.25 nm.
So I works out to 0.023 mag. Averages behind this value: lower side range 0.871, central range 0.887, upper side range 0.93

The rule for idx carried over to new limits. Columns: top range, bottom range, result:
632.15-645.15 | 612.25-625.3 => 1.10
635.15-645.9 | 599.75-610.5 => 1.08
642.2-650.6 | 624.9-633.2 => 1.10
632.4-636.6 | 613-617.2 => 1.07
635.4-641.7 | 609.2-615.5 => 1.07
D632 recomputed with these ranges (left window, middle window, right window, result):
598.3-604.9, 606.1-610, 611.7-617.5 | -0.07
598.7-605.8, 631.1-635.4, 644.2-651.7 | 0.10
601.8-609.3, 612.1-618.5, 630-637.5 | 0.23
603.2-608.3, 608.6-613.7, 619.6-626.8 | 0.03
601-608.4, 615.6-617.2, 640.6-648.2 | 0.13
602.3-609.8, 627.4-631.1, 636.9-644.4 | 0.15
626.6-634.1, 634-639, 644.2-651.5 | 0.01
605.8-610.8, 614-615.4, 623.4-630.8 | -0.01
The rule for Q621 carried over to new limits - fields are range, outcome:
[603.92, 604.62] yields 0.973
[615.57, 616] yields 0.891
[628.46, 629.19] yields 0.918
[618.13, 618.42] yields 0.878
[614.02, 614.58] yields 0.922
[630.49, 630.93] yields 0.887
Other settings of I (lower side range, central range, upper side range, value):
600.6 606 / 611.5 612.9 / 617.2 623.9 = -0.01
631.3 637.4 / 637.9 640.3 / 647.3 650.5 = -0.01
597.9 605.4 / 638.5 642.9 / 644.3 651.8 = 0.01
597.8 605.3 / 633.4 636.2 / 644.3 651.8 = 0.03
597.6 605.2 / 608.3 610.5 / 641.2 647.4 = 0.02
